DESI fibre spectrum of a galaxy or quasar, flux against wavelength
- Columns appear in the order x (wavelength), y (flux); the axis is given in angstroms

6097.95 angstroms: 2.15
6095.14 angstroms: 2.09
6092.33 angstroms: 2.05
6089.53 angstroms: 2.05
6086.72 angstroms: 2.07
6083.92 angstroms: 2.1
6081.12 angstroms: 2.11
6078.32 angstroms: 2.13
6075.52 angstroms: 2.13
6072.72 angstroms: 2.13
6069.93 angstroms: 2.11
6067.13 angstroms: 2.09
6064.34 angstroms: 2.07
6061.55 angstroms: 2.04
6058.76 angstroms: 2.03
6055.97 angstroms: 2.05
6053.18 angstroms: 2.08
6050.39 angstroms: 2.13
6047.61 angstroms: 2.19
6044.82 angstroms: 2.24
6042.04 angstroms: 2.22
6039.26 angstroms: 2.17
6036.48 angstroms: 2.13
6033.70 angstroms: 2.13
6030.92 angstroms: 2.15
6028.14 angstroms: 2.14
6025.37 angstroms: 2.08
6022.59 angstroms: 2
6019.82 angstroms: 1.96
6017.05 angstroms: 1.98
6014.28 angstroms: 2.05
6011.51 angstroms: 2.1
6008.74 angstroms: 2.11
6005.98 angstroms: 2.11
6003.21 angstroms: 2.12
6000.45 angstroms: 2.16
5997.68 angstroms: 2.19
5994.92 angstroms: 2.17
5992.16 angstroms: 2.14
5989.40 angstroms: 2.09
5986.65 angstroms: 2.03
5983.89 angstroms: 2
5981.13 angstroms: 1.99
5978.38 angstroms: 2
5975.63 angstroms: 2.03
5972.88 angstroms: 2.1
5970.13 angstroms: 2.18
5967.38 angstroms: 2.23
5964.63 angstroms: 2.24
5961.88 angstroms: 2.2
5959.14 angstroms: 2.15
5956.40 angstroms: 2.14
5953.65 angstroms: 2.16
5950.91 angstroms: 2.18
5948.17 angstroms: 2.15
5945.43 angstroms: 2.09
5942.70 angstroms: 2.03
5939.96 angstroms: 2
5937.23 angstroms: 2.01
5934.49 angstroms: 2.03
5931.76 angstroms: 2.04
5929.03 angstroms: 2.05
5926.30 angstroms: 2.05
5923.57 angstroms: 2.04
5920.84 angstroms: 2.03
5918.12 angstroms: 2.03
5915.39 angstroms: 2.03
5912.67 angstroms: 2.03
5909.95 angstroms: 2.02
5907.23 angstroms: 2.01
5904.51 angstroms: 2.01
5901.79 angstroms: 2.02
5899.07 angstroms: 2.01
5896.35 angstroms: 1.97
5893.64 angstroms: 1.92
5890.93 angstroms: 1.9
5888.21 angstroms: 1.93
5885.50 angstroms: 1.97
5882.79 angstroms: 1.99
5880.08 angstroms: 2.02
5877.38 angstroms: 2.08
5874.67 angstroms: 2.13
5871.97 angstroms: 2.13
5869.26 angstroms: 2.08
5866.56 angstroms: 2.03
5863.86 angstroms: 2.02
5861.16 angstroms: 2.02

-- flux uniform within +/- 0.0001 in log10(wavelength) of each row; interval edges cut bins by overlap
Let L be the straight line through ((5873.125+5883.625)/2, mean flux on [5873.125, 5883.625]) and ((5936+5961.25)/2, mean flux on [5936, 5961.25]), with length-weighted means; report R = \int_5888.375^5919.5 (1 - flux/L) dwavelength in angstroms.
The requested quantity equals 1.26 angstroms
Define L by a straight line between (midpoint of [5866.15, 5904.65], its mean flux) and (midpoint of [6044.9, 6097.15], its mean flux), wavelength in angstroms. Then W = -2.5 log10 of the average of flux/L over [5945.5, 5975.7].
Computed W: -0.06 mag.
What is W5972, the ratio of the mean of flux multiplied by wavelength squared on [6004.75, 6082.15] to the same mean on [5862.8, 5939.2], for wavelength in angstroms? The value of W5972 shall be 1.1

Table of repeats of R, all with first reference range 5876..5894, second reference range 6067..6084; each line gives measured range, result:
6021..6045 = -0.6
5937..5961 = -1.0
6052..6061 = 0.2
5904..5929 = -0.4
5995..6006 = -0.5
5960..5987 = -0.8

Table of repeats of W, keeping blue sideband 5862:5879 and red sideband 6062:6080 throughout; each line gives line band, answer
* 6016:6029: 0.037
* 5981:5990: 0.035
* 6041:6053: -0.040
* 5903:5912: 0.035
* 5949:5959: -0.035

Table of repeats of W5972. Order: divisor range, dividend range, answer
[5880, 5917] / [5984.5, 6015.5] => 1.10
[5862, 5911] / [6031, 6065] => 1.11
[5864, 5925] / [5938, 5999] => 1.07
